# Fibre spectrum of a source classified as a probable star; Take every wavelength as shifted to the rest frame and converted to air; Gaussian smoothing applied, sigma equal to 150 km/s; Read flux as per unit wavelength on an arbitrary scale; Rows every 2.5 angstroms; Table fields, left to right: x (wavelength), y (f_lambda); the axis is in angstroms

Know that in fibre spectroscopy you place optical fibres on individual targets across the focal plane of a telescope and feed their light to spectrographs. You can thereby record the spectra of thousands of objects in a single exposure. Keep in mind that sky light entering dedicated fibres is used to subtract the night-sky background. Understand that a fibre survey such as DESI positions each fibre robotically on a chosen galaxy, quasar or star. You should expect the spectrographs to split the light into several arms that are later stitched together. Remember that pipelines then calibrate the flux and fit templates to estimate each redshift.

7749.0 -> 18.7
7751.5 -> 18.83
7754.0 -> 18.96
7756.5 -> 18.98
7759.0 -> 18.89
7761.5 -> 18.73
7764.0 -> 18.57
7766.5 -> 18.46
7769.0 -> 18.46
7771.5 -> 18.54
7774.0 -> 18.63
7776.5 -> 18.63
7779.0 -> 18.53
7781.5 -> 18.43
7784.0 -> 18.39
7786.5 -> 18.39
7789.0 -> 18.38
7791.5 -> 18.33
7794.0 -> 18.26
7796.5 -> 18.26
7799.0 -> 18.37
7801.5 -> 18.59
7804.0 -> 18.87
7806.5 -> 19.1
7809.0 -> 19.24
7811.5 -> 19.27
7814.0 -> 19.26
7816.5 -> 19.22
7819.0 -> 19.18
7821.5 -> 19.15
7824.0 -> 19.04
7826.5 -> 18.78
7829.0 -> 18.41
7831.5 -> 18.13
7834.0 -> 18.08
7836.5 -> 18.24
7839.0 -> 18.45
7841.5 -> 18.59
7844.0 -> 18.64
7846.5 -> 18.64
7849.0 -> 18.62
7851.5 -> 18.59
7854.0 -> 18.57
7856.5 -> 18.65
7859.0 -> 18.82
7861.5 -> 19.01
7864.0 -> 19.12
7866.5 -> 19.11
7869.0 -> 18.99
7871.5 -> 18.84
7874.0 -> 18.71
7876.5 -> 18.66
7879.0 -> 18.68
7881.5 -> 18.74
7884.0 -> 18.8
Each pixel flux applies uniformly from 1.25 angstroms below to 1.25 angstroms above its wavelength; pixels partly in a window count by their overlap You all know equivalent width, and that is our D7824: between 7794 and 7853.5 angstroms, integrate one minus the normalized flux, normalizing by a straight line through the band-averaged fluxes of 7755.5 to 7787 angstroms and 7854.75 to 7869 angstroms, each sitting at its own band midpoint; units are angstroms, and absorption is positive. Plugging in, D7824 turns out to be 0.2 angstroms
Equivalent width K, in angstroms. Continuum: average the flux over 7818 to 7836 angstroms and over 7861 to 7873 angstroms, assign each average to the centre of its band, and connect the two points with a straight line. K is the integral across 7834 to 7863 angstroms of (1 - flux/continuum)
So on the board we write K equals 0.4 angstroms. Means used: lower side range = 18.7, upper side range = 19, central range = 18.6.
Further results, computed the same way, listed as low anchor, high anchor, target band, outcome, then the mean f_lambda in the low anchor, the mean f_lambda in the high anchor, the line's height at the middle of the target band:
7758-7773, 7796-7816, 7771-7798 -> 0.5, 18.6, 18.9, 18.7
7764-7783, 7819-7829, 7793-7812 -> 0.0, 18.5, 18.9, 18.8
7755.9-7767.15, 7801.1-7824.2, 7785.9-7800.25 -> 0.5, 18.7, 19.1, 19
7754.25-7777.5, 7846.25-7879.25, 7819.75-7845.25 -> 0.3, 18.7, 18.8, 18.8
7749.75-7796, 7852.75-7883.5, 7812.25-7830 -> -0.3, 18.6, 18.8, 18.7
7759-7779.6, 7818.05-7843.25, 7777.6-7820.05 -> -0.3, 18.6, 18.6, 18.6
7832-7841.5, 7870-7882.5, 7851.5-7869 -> -0.3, 18.3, 18.7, 18.6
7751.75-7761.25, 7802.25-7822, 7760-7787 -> 0.6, 18.9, 19.1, 19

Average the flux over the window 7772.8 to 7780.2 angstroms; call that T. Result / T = 18.6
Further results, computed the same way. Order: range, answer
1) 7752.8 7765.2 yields 18.8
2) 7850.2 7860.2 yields 18.7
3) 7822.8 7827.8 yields 18.9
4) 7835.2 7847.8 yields 18.5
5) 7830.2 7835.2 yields 18.1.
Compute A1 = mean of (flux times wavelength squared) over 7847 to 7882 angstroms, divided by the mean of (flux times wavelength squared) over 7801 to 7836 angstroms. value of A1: 1.01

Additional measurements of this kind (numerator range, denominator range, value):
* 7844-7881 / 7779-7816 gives 1.02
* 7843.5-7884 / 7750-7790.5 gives 1.03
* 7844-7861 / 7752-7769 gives 1.02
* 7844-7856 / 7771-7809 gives 1.02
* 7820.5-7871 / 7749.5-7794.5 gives 1.02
